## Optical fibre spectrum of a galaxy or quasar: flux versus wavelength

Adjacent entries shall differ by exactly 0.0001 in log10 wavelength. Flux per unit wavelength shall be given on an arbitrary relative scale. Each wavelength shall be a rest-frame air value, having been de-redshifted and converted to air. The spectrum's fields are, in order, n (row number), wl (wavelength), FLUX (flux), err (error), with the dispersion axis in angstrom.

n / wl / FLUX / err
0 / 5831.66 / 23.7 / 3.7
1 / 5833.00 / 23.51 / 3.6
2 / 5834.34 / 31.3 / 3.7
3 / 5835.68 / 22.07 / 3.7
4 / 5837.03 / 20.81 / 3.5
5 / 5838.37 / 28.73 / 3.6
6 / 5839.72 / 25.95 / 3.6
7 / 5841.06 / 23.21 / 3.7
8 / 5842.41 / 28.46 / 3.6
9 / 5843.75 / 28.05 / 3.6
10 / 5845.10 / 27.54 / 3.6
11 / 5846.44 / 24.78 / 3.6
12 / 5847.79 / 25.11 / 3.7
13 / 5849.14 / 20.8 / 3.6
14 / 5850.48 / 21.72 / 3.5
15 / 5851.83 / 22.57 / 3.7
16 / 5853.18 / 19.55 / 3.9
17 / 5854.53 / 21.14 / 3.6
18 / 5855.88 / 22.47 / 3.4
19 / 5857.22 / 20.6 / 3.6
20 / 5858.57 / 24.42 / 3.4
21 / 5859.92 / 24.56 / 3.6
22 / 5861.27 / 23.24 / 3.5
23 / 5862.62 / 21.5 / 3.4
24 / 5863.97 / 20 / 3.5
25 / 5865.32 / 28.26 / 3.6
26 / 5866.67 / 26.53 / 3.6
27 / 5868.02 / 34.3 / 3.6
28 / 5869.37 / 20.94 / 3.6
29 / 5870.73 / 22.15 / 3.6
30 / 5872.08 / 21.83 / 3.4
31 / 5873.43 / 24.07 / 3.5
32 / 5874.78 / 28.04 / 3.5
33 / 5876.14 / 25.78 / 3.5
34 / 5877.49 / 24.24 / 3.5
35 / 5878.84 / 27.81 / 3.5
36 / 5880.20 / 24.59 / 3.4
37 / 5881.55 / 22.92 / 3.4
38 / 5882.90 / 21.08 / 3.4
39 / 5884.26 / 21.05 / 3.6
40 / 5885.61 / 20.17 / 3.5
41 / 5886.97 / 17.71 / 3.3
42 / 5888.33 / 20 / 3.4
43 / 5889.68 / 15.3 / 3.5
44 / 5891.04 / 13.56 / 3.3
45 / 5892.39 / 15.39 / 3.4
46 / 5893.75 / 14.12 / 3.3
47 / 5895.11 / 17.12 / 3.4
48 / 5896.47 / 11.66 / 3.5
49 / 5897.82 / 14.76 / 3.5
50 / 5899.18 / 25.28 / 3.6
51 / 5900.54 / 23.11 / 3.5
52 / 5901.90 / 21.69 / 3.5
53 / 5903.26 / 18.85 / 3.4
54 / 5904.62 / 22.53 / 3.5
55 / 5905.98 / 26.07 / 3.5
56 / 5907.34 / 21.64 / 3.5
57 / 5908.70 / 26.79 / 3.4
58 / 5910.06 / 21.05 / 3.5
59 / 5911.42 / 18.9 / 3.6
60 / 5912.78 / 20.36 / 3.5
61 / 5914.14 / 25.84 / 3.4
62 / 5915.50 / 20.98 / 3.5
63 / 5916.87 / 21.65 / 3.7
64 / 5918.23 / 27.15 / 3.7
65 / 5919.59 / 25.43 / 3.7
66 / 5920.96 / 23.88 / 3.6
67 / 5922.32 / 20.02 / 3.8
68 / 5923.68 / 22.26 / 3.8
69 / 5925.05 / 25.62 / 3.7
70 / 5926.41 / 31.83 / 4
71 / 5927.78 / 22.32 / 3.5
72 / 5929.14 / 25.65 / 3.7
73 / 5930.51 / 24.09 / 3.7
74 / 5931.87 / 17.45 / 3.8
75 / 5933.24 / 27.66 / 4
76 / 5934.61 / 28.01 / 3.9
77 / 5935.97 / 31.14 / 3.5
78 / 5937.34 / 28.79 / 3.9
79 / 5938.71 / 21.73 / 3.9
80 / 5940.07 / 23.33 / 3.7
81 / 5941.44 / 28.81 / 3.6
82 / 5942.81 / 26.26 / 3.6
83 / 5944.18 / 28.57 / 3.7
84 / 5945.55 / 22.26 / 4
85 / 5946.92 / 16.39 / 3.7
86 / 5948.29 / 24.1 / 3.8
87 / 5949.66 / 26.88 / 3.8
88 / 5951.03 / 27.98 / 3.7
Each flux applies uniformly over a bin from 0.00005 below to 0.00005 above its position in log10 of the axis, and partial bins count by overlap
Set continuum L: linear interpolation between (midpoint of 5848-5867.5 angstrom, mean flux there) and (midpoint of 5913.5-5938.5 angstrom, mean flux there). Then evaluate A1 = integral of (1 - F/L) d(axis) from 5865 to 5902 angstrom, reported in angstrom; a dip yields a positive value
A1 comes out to 3.3 angstrom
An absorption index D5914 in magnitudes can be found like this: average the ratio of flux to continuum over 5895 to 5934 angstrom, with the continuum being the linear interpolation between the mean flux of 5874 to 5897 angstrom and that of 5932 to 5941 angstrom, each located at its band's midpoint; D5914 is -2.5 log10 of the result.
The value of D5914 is 0.05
